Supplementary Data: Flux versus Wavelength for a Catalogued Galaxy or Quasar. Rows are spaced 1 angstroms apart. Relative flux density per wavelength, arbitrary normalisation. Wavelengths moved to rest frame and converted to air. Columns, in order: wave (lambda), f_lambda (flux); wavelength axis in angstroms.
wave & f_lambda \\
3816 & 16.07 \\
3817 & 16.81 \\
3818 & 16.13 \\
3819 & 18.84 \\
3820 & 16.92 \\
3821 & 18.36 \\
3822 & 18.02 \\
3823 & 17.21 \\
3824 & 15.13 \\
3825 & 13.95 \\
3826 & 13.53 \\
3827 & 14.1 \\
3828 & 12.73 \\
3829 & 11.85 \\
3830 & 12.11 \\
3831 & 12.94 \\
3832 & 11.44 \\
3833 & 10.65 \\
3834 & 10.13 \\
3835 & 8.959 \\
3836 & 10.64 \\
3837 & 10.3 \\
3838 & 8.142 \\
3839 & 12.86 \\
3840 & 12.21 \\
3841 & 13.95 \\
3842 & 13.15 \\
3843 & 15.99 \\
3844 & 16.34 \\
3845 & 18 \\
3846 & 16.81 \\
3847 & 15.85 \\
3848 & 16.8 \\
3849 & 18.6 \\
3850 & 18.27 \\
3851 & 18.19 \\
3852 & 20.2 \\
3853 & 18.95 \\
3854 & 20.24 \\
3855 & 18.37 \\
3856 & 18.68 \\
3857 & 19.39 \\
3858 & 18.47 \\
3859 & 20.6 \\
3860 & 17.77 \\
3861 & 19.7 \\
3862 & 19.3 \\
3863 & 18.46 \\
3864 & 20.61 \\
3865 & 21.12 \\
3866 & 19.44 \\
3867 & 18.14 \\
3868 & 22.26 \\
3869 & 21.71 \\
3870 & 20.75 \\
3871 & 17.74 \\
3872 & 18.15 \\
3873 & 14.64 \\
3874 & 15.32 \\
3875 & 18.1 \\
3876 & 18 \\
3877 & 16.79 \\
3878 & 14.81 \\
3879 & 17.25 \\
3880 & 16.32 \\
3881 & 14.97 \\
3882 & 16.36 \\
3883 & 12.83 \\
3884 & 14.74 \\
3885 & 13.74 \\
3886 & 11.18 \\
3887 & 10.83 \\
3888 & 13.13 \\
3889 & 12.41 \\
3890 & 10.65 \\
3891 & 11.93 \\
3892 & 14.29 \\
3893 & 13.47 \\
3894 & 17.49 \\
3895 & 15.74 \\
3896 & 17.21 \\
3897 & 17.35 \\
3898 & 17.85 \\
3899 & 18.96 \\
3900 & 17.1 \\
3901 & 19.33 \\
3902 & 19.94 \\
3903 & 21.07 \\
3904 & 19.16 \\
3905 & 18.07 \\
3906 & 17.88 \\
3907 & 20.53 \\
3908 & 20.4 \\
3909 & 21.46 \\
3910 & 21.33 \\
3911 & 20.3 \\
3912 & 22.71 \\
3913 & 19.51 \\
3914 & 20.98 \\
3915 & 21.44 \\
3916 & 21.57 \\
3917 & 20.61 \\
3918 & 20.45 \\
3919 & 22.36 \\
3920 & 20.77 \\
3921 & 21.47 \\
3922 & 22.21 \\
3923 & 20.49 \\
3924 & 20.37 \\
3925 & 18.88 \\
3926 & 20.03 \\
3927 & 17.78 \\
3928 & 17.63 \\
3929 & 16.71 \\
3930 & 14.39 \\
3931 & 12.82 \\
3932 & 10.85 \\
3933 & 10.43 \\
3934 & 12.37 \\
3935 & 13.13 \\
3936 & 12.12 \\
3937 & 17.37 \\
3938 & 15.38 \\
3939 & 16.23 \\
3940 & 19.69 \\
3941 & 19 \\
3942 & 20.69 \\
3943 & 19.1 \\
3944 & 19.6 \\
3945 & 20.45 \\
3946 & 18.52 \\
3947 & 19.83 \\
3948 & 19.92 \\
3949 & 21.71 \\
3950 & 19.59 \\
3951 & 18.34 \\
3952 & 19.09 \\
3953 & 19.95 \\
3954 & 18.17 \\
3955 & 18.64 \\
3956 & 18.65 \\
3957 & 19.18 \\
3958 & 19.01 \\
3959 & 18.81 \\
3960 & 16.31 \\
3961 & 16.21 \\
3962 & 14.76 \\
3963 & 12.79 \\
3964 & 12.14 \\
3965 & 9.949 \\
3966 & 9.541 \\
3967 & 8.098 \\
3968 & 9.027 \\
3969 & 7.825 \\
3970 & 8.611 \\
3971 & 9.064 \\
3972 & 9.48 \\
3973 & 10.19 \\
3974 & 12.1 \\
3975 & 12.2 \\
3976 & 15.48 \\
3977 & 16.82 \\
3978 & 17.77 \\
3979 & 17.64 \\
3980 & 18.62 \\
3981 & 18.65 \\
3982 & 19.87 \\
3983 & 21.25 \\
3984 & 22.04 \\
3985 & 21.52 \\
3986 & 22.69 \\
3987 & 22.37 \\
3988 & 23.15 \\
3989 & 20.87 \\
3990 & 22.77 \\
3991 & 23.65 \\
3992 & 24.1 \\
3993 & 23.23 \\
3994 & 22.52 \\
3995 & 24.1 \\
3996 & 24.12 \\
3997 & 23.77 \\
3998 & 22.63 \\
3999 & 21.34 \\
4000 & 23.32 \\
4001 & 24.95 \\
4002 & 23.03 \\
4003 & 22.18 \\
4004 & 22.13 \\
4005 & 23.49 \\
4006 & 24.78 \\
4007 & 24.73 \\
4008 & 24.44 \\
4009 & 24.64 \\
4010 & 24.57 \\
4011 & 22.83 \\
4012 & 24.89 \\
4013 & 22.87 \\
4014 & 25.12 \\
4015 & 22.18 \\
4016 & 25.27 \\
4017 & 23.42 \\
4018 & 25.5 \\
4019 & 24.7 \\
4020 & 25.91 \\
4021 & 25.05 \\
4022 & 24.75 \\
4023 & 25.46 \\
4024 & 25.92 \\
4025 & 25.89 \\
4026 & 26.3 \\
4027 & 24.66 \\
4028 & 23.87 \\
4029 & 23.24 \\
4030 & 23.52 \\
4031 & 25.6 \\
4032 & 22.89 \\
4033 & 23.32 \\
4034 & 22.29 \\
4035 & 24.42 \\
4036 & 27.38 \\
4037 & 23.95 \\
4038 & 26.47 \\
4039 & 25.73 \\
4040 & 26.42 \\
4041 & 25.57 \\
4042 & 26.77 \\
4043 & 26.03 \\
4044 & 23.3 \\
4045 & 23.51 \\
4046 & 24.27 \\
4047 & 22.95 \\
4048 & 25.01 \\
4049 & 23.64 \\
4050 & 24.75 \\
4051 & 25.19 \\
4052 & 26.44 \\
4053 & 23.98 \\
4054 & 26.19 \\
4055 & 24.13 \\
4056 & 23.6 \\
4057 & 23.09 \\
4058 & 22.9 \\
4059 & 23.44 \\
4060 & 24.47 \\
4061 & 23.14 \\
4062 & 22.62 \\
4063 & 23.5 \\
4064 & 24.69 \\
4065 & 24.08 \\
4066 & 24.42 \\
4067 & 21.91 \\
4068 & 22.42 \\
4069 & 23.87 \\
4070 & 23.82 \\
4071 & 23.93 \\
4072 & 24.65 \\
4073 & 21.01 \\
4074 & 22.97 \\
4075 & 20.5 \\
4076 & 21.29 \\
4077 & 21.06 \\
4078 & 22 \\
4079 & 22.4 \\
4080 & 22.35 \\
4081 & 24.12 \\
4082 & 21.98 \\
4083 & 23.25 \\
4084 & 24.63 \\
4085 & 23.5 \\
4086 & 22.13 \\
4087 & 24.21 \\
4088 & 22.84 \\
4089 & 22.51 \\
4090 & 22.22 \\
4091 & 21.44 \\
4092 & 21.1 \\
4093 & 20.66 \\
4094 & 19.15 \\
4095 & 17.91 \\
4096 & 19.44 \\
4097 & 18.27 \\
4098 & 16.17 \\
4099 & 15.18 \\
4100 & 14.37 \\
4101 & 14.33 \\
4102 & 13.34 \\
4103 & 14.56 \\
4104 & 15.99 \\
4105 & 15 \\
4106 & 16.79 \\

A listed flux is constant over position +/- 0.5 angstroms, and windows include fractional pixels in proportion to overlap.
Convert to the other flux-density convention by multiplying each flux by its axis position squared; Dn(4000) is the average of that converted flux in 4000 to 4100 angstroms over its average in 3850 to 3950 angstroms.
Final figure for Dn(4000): 1.41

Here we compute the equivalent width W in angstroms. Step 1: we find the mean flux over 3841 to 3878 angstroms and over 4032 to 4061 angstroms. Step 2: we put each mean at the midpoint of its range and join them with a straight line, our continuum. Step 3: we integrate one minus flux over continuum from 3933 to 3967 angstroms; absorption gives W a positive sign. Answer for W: 7.0 angstroms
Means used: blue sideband 18.3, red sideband 24.6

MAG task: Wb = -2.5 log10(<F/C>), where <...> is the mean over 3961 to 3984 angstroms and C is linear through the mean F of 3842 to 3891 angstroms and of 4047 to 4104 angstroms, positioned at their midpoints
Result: 0.40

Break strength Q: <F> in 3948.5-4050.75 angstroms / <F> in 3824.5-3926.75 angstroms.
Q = 1.2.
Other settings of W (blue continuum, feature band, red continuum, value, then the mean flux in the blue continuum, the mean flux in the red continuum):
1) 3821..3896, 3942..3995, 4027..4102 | 5.7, 15.8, 22.8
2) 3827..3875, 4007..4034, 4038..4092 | -2.9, 16.3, 23.6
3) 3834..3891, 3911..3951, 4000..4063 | 2.2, 16.3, 24.4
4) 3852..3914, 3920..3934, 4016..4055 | 1.8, 17.7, 24.8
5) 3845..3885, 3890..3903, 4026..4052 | 1.7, 18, 24.7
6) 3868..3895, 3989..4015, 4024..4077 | -2.3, 15.4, 24.1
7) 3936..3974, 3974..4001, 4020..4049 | -1.8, 15.9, 24.8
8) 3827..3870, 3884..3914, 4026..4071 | 2.0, 16.2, 24.3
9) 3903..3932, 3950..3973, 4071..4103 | 6.5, 19.6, 20.6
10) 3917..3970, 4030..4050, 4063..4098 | -4.0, 16.9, 22.2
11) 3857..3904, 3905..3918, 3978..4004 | -1.6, 17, 22.1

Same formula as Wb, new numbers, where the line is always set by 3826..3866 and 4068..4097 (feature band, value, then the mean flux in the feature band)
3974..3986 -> 0.06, 18.3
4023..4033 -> -0.19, 24.6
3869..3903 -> 0.06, 15.9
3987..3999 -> -0.17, 23.1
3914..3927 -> -0.17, 20.8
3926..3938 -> 0.24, 14.4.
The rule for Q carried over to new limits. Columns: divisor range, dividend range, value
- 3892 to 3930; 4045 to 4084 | 1.21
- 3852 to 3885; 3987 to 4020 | 1.31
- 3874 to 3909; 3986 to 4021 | 1.46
